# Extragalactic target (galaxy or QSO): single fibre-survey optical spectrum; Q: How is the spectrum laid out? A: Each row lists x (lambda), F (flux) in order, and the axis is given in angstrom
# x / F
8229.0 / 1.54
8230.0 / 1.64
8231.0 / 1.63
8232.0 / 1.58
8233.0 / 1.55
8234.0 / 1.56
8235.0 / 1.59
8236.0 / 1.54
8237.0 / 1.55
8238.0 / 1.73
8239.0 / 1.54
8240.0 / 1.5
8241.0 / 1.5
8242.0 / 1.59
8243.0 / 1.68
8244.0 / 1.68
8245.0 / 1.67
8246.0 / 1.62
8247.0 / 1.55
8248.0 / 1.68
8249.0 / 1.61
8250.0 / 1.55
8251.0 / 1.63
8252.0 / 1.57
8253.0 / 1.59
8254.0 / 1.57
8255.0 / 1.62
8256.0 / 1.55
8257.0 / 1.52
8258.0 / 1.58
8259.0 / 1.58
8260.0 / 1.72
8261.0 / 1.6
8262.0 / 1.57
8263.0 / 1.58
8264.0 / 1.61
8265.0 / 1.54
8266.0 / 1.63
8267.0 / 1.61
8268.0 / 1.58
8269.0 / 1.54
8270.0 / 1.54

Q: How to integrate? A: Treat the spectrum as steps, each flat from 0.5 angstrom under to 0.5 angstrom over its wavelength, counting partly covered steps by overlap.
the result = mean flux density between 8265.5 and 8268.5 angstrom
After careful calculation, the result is 1.61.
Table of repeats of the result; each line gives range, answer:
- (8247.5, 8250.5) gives 1.61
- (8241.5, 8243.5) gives 1.64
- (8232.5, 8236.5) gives 1.56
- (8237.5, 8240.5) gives 1.59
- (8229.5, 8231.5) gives 1.63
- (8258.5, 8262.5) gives 1.62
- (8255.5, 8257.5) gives 1.54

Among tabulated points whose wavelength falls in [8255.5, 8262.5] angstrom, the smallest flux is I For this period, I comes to 1.52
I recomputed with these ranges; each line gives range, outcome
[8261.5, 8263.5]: 1.57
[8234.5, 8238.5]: 1.54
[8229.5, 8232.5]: 1.58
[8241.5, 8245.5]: 1.59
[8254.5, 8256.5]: 1.55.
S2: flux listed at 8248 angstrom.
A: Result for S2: 1.68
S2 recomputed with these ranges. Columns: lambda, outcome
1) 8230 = 1.64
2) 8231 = 1.63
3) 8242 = 1.59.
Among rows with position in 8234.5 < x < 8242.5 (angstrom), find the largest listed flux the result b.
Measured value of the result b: 1.73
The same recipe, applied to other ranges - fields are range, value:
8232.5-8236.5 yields 1.59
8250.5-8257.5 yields 1.63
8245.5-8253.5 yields 1.68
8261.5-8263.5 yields 1.58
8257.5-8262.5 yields 1.72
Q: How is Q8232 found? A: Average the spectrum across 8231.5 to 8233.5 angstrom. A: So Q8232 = 1.56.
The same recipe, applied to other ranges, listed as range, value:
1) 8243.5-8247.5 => 1.63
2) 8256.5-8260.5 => 1.6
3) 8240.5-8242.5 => 1.54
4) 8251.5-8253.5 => 1.58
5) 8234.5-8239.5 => 1.59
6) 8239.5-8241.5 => 1.5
